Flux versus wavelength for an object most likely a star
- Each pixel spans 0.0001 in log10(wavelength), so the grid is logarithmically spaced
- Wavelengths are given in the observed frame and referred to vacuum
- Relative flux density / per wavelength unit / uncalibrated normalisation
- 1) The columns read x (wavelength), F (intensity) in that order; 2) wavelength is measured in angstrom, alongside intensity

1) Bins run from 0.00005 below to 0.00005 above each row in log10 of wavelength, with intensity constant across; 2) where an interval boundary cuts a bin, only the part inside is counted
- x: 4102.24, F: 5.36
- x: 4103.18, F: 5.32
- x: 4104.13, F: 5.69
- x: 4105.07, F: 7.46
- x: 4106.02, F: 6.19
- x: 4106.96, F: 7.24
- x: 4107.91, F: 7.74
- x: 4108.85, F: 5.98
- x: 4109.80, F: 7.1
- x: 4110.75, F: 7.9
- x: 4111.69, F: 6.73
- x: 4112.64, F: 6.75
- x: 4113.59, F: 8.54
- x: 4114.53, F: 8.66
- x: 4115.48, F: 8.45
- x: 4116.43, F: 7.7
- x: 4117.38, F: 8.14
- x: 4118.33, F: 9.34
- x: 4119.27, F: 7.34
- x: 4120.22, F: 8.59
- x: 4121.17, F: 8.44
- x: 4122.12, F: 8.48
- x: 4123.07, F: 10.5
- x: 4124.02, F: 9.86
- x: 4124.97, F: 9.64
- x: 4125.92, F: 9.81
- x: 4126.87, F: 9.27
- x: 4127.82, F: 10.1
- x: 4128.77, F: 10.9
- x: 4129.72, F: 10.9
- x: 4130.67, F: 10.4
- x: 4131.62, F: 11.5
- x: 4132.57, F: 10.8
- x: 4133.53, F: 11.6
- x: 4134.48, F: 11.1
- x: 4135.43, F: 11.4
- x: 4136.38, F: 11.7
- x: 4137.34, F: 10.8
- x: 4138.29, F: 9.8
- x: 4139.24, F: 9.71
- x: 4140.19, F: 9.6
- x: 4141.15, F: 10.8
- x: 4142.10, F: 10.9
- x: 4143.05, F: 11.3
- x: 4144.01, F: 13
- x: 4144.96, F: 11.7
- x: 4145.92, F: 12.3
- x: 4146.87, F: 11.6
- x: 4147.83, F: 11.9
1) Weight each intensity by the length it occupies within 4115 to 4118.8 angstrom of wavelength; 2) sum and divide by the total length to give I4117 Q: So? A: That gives 8.4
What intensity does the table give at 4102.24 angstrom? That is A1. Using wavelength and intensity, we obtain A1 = 5.36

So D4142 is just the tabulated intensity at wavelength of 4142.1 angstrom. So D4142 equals 10.9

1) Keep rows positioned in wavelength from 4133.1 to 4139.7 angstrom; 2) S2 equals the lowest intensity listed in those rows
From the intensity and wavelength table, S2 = 9.71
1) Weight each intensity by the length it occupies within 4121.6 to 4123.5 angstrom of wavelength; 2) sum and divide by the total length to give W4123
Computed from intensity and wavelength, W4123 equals 9.43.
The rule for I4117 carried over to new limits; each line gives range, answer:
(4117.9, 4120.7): 8.43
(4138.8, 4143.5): 10.5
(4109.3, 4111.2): 7.45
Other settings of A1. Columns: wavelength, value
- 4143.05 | 11.3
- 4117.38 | 8.14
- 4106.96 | 7.24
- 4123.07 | 10.5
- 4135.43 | 11.4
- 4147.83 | 11.9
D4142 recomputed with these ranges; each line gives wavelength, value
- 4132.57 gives 10.8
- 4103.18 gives 5.32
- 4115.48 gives 8.45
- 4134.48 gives 11.1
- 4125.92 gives 9.81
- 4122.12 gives 8.48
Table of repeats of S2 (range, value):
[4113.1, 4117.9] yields 7.7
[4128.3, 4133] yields 10.4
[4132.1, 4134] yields 10.8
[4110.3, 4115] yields 6.73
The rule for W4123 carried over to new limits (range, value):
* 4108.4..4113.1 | 6.89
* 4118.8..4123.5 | 8.65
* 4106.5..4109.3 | 7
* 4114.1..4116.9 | 8.25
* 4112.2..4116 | 8.11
